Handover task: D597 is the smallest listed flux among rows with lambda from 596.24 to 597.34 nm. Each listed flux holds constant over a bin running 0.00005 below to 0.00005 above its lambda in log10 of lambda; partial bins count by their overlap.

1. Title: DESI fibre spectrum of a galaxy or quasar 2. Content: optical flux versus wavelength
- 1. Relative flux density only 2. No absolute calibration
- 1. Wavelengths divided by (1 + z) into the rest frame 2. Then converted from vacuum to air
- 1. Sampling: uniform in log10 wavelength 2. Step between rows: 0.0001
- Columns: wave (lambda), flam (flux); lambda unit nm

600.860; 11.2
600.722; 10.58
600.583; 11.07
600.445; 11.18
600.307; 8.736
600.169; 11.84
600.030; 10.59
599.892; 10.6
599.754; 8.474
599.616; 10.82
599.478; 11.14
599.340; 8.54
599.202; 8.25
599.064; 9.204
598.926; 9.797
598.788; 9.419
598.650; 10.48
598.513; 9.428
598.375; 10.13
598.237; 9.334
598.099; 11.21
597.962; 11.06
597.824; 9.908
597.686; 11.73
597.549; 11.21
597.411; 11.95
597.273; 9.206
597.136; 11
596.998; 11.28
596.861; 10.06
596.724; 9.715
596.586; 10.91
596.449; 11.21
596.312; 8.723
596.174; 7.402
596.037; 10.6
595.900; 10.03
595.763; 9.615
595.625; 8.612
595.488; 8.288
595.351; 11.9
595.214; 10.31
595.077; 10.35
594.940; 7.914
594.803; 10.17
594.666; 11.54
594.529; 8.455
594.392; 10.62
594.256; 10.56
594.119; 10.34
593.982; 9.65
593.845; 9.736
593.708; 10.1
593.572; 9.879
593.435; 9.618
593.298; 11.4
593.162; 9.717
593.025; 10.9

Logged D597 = 8.723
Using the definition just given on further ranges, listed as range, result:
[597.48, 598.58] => 9.334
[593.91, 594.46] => 9.65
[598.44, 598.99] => 9.419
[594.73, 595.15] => 7.914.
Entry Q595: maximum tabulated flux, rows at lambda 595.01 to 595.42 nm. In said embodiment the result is 11.9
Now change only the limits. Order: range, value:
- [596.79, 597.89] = 11.95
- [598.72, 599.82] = 11.14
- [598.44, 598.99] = 10.48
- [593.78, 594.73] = 11.54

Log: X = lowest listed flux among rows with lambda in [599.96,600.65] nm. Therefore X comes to 8.736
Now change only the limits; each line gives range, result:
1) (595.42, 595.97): 8.288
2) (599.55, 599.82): 8.474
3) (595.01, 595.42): 10.31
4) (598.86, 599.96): 8.25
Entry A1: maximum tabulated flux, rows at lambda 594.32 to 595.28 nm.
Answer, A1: 11.54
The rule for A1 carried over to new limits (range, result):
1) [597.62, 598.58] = 11.73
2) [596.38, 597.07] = 11.28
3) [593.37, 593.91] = 10.1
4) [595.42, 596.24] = 10.6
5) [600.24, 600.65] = 11.18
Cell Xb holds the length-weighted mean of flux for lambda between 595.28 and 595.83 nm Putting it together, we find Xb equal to 9.6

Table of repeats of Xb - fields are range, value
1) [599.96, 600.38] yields 10.4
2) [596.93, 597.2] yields 11.1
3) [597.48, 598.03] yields 11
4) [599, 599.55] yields 9.29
